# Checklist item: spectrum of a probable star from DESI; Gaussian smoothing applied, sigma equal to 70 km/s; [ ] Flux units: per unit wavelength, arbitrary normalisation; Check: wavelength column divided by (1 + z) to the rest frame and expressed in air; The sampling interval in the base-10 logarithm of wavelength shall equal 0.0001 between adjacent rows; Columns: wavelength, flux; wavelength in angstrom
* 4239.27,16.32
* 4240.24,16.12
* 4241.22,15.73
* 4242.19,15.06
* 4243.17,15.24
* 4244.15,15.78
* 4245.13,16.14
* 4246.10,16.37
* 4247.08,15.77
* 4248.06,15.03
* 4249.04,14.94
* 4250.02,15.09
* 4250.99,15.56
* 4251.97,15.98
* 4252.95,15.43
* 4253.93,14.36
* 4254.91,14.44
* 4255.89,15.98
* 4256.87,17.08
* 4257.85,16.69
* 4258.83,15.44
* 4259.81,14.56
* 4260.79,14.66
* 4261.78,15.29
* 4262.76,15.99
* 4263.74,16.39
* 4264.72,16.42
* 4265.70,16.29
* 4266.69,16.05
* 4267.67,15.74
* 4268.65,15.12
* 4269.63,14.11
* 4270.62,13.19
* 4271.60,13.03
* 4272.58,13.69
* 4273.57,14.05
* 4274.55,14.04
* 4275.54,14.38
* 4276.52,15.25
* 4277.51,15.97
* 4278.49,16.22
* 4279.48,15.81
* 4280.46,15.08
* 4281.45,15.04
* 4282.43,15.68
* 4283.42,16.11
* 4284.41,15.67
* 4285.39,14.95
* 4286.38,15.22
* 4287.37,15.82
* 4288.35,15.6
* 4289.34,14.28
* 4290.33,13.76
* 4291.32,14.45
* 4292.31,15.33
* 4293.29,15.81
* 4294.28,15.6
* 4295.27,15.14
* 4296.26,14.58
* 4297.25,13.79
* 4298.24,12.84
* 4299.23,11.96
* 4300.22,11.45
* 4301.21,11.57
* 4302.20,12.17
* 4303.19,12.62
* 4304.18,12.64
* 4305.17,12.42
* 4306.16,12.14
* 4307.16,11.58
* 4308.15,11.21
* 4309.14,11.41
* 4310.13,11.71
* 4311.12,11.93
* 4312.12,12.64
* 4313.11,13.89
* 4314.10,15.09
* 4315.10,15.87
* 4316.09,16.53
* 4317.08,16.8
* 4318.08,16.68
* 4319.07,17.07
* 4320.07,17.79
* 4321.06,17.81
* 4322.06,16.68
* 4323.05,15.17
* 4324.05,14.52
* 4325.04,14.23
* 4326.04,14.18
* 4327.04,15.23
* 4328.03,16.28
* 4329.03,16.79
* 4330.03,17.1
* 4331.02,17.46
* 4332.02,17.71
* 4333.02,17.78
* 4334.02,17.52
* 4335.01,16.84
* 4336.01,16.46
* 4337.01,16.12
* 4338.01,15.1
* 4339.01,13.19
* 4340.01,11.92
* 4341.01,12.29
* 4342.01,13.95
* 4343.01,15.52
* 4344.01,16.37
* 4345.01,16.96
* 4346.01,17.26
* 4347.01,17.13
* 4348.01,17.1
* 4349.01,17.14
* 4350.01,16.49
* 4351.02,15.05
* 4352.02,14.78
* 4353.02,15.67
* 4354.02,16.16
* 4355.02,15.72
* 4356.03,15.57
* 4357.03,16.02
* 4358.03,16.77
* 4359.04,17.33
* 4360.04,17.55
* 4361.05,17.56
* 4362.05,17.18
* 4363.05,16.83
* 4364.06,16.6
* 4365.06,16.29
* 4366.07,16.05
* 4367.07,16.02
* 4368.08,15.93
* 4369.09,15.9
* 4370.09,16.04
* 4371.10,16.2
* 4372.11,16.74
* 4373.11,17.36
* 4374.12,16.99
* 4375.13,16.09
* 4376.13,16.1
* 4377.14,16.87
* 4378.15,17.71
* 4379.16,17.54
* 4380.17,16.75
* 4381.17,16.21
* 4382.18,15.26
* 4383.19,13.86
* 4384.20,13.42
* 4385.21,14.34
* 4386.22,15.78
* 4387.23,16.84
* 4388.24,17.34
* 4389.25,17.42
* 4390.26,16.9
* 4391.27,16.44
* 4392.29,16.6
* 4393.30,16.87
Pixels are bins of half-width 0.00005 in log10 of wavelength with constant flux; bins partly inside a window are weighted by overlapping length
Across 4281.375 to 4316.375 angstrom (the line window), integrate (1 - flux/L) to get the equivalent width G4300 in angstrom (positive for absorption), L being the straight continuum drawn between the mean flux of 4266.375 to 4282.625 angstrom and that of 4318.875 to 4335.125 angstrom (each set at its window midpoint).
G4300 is 3.9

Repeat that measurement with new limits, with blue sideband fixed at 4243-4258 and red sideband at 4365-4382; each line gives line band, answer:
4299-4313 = 3.5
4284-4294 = 0.5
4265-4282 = 0.9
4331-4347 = 0.5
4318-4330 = 0.1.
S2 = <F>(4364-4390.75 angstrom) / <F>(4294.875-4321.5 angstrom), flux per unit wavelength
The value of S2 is 1.18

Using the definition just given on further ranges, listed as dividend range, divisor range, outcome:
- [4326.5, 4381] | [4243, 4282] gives 1.06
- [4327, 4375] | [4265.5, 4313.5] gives 1.15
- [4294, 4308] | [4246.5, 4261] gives 0.83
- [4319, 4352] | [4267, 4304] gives 1.10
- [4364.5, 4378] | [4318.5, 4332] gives 1.01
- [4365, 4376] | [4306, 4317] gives 1.23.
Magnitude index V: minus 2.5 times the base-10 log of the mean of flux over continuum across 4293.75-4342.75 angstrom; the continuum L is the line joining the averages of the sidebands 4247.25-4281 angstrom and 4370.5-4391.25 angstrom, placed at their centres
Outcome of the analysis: 0.083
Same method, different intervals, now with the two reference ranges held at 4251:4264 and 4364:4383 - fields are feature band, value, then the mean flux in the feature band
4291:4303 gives 0.16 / 13.7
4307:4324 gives 0.09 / 14.8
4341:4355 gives 0.02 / 16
